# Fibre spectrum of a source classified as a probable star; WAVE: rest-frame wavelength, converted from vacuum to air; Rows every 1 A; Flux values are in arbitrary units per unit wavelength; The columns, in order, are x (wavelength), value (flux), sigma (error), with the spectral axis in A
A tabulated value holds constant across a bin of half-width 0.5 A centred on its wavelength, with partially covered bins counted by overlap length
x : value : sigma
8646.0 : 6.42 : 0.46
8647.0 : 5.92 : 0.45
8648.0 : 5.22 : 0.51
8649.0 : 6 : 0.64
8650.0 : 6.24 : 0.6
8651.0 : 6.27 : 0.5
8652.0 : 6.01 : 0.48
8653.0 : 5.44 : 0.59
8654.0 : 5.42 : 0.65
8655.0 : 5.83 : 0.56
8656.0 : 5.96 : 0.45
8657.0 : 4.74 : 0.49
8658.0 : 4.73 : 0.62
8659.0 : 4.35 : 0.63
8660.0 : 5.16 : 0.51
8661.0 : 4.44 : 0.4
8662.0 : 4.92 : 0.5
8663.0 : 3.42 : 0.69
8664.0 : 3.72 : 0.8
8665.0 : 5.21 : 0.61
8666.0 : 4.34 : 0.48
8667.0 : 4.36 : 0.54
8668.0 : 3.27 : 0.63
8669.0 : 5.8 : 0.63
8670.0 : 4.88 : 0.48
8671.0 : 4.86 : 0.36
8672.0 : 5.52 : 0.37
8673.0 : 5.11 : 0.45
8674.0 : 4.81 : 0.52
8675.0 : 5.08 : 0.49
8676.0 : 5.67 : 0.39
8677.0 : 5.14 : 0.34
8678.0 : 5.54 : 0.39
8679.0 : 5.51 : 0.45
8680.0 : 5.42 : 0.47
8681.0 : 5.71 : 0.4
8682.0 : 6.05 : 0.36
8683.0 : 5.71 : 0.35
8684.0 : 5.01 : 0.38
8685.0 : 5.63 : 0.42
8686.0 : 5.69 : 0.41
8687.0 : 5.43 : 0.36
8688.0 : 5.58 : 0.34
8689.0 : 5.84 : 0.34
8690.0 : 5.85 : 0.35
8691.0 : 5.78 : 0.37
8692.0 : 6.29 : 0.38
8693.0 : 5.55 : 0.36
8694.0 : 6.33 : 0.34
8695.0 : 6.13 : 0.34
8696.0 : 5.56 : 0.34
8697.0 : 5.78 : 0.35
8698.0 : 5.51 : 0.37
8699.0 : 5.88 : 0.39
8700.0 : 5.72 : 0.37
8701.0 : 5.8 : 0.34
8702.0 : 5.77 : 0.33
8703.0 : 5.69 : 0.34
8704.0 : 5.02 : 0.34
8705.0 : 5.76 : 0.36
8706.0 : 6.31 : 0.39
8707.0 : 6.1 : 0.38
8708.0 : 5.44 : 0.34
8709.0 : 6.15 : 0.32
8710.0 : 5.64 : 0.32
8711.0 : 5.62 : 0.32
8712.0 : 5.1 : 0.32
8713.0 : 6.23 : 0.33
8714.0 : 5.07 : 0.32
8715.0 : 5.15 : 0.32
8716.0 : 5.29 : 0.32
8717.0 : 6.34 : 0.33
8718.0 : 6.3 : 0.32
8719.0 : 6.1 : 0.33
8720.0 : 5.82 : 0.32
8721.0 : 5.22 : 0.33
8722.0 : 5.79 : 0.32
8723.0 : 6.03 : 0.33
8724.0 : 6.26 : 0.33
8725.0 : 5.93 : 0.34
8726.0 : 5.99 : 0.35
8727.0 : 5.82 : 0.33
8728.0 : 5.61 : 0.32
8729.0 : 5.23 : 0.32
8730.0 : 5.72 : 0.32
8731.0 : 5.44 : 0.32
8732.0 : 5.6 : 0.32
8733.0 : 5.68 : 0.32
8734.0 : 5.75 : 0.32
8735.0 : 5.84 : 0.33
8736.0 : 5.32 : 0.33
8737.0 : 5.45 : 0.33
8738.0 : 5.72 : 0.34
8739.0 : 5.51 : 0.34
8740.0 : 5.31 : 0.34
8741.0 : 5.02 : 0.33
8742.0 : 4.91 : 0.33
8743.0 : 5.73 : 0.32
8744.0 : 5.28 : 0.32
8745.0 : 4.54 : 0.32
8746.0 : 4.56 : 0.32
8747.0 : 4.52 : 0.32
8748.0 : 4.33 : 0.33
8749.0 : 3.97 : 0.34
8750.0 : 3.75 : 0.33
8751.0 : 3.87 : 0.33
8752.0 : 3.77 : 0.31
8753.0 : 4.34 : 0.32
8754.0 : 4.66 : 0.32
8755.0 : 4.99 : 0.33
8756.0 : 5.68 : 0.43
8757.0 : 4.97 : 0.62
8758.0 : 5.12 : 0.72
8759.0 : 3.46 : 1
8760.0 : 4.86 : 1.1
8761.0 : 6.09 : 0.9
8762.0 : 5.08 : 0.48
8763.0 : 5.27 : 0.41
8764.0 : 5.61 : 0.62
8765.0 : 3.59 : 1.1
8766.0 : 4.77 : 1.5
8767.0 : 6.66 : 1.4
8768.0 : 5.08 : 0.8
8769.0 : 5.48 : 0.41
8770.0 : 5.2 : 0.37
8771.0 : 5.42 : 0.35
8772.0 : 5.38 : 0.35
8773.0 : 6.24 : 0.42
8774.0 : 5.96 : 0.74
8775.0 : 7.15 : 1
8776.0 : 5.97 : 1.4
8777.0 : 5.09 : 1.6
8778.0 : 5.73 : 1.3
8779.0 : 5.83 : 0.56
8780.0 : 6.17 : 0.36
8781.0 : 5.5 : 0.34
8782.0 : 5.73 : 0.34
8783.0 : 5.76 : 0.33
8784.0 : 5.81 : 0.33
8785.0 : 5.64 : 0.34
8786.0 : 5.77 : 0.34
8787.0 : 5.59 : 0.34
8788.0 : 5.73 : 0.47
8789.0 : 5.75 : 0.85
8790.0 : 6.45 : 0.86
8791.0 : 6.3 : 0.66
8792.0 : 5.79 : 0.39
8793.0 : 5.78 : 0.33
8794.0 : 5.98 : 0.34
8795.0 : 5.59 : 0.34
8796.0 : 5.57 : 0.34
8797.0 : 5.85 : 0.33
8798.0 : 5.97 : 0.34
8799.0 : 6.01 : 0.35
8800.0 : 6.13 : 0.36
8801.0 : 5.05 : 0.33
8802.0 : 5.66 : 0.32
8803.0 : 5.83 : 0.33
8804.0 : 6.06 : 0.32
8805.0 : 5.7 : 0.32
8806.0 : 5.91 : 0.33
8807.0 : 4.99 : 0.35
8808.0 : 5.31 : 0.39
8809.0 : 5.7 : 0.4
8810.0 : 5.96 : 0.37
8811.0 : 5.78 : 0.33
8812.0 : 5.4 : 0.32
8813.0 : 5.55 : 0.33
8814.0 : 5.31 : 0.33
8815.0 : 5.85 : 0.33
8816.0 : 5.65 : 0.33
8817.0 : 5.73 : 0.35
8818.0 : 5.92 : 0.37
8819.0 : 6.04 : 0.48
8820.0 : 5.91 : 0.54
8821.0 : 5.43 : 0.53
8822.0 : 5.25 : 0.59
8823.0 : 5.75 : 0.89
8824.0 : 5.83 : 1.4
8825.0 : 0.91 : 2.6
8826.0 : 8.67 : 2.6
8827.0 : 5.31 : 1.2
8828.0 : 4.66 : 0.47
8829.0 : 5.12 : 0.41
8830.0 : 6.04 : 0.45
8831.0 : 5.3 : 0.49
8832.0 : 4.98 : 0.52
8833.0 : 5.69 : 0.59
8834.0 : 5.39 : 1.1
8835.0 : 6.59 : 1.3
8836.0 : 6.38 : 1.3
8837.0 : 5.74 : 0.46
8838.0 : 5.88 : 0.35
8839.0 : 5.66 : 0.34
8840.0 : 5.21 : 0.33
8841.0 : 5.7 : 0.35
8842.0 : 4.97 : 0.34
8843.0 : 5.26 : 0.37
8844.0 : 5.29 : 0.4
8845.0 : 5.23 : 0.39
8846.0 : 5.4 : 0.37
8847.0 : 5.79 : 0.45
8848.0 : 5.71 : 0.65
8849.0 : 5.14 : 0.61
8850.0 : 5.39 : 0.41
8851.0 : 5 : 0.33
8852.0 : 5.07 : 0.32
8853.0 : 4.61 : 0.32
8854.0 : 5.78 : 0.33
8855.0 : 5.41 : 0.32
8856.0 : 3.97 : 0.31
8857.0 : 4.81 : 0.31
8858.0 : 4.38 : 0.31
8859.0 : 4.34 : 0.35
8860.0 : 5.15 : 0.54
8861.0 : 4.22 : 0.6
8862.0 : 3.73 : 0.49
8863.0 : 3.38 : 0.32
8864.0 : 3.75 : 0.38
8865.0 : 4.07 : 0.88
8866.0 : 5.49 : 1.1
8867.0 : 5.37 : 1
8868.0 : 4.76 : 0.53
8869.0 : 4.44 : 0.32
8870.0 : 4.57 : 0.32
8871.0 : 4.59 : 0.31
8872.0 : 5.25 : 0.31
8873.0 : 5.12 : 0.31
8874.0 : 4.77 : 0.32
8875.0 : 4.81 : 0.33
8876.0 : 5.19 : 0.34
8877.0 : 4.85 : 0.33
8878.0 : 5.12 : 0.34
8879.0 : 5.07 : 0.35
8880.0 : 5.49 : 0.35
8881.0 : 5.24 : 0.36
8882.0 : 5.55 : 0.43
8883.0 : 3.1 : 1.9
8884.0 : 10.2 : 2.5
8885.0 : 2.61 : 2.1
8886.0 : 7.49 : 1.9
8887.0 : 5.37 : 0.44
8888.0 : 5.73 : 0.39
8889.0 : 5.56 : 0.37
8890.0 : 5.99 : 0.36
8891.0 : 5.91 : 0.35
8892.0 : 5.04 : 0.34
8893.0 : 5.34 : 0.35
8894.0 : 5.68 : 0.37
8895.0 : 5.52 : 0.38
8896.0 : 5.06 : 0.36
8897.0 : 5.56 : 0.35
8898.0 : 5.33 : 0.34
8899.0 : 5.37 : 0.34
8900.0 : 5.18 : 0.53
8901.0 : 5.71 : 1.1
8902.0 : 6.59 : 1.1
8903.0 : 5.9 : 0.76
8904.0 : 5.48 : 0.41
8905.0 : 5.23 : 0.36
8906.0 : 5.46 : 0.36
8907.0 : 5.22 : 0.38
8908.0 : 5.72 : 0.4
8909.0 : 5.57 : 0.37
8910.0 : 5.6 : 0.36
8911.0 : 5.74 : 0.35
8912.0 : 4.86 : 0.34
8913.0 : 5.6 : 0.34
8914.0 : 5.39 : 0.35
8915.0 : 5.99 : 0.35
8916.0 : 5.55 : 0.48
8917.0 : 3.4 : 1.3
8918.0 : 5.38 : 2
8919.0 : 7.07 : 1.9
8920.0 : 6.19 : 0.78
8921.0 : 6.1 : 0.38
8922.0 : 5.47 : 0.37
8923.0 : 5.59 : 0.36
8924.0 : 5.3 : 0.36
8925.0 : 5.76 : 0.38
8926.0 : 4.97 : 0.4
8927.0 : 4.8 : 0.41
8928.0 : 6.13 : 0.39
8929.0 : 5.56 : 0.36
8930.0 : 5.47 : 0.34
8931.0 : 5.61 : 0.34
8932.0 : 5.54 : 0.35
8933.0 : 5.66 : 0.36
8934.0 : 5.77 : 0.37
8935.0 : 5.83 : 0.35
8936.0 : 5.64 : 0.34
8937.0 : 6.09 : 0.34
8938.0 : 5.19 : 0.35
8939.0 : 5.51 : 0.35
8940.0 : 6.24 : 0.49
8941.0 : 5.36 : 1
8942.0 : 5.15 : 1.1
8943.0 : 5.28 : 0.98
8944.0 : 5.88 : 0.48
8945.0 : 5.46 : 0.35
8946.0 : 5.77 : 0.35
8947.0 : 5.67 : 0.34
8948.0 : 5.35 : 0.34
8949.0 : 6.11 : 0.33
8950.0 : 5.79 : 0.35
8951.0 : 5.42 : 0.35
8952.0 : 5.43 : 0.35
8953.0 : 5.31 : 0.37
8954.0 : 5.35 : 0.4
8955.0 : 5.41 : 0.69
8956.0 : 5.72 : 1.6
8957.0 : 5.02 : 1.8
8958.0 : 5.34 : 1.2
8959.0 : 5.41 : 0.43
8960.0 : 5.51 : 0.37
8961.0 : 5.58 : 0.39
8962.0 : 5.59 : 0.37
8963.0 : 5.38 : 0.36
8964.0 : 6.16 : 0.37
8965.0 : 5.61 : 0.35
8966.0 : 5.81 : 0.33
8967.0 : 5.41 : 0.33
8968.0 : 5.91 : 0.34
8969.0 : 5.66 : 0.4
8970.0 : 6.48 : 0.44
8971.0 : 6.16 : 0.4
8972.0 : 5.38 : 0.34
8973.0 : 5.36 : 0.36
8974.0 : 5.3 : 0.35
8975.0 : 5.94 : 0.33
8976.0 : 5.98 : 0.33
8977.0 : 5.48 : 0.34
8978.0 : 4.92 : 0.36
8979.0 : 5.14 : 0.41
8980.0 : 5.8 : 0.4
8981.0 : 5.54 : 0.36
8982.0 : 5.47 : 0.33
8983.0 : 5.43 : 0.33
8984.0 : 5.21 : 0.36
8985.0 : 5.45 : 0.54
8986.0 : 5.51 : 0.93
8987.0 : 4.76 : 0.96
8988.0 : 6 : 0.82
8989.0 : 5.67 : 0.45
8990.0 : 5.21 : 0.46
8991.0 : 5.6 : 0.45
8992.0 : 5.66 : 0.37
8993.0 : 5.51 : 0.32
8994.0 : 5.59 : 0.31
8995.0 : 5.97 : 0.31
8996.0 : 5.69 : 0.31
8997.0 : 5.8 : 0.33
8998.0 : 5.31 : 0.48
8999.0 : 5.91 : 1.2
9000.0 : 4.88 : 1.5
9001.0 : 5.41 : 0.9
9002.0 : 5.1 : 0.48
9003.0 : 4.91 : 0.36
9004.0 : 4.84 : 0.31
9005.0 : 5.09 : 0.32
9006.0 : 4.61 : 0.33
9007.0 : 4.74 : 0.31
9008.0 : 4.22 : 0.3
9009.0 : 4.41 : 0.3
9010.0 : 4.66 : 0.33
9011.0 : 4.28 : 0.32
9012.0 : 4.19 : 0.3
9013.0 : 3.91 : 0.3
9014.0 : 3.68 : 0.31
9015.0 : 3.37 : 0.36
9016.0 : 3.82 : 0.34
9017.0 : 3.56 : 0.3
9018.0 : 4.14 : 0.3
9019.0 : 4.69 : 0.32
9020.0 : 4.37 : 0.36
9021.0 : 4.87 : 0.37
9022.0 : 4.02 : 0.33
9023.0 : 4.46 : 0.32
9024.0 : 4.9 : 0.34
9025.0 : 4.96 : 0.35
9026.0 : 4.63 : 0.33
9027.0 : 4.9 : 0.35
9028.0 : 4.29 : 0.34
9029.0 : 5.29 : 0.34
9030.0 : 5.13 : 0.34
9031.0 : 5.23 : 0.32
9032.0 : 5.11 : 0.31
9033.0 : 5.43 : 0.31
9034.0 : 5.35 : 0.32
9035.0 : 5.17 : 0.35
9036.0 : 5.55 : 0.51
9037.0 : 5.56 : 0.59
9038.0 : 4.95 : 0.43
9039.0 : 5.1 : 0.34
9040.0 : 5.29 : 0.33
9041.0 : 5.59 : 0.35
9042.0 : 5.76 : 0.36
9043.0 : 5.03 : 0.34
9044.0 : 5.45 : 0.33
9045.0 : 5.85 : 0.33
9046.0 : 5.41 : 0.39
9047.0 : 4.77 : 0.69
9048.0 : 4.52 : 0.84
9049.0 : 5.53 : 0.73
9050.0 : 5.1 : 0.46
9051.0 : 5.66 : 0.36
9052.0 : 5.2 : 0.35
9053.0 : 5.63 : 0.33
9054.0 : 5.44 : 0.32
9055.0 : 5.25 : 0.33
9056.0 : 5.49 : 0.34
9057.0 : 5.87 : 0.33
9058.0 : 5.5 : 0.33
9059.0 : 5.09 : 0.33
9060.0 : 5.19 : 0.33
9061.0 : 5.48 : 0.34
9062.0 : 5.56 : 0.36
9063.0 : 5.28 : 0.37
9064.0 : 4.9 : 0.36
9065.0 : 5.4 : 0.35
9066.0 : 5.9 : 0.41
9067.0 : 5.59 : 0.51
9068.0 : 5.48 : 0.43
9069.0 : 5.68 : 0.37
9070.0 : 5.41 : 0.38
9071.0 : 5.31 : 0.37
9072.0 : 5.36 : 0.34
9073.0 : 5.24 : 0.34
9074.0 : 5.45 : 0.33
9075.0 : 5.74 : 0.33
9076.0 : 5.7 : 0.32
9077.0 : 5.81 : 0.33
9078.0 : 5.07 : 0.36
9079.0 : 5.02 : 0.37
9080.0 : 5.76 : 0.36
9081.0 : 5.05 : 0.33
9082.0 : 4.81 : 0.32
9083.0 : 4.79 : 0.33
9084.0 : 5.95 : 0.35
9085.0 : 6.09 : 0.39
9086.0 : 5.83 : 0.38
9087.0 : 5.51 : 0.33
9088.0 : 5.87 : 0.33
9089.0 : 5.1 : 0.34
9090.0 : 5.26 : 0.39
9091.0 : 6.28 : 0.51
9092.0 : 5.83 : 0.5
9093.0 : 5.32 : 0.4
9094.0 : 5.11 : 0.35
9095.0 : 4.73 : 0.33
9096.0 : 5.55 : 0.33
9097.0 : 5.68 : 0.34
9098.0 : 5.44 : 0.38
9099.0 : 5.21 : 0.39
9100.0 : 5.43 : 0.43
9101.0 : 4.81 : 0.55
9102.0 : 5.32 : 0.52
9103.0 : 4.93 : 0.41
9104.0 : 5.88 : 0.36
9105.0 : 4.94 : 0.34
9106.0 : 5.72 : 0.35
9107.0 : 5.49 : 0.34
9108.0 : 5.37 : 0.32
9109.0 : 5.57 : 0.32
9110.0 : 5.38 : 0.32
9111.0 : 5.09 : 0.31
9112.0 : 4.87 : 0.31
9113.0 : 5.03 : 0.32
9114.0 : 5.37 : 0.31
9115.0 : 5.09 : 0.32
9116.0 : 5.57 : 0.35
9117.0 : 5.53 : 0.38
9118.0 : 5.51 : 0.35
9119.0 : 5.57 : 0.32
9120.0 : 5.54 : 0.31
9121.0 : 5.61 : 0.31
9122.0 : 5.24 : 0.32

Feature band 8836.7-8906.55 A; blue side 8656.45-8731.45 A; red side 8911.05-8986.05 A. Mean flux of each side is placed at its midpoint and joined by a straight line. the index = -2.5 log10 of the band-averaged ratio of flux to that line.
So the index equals 0.07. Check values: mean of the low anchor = 5.45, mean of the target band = 5.2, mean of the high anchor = 5.56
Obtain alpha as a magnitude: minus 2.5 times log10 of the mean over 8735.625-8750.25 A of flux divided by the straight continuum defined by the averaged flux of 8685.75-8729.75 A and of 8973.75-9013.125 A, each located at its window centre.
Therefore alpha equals 0.15 mag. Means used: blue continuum 5.76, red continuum 5.24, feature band 4.94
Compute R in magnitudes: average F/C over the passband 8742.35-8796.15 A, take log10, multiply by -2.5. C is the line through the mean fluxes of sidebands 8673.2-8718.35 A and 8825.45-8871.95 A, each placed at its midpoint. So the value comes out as 0.02 mag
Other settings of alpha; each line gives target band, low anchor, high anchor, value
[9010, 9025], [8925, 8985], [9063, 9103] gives 0.29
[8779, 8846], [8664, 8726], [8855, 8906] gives -0.07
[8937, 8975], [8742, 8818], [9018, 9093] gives -0.05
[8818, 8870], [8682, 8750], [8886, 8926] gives 0.08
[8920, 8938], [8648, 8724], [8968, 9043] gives -0.08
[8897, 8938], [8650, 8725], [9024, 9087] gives -0.04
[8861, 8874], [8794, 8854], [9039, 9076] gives 0.21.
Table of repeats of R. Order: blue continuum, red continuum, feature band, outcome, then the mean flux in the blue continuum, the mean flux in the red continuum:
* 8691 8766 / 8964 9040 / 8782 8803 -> -0.095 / 5.39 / 5.12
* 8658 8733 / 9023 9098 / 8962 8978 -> -0.064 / 5.47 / 5.35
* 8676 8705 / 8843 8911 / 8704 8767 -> 0.052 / 5.68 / 5.2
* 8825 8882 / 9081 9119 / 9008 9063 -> 0.077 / 5.11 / 5.38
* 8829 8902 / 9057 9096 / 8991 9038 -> 0.110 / 5.23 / 5.44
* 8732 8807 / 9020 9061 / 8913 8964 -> -0.059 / 5.4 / 5.18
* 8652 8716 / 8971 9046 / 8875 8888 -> -0.047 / 5.38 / 5.08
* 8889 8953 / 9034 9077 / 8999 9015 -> 0.186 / 5.56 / 5.4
